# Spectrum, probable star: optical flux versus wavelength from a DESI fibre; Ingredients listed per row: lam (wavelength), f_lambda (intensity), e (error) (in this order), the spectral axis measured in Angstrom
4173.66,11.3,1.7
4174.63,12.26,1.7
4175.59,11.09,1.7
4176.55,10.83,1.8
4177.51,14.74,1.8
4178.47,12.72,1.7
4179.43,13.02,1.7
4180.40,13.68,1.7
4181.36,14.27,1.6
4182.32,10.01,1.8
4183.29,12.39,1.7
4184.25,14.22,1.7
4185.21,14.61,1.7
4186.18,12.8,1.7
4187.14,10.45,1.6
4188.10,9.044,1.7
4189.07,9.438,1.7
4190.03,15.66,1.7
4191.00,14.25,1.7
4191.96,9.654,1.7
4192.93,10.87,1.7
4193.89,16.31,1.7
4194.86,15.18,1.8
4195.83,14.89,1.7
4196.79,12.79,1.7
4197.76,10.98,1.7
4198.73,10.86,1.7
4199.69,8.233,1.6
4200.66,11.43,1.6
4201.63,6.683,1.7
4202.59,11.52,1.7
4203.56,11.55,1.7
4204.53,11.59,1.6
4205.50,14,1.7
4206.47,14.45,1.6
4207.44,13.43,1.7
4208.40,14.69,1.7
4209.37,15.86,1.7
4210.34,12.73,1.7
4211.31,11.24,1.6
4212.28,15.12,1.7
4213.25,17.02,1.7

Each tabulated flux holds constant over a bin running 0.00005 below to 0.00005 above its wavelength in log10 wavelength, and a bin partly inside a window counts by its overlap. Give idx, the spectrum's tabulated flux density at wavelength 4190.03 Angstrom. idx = 15.66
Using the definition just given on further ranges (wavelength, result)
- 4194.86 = 15.18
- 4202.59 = 11.52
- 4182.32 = 10.01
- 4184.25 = 14.22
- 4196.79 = 12.79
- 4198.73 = 10.86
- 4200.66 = 11.43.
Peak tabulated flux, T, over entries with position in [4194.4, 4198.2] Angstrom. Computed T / 15.18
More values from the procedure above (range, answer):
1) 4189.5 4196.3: 16.31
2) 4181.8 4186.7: 14.61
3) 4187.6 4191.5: 15.66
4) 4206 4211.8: 15.86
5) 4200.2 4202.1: 11.43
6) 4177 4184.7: 14.74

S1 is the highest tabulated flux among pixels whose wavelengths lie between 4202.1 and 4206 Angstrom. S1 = 14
